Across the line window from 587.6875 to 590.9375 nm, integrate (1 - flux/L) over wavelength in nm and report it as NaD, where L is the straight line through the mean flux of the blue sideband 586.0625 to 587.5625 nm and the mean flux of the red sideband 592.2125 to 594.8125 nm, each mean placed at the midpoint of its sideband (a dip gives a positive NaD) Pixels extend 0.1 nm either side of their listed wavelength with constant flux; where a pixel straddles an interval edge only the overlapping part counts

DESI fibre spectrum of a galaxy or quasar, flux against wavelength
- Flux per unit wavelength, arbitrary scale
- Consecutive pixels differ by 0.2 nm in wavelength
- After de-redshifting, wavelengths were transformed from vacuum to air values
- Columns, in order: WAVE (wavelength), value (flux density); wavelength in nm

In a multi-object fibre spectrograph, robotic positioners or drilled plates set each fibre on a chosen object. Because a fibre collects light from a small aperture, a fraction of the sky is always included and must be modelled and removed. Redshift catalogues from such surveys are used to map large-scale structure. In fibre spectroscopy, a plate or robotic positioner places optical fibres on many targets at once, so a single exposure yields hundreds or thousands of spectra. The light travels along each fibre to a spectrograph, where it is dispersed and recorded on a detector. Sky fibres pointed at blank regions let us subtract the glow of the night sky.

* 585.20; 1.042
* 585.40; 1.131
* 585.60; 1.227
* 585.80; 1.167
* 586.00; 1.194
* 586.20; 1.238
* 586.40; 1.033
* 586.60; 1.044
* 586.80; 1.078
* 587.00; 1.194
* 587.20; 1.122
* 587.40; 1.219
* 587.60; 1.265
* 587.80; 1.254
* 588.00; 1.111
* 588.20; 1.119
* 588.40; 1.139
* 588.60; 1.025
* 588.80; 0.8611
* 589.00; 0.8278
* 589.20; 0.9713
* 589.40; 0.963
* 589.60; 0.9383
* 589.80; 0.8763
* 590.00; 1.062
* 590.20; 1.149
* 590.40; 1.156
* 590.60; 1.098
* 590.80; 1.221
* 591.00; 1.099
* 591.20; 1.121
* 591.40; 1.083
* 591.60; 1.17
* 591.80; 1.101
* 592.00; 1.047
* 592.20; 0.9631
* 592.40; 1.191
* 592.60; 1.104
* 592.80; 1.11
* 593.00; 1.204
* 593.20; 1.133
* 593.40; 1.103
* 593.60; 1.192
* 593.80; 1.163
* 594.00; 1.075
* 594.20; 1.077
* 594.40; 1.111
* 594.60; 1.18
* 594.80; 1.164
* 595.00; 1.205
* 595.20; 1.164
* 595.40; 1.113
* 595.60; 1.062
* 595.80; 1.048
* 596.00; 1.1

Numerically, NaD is 0.25 nm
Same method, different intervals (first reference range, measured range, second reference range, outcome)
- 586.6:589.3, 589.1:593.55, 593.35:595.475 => 0.12 nm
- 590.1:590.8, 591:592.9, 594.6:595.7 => 0.08 nm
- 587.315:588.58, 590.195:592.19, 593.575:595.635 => 0.07 nm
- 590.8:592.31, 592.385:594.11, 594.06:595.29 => -0.03 nm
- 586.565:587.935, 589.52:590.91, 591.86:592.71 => 0.05 nm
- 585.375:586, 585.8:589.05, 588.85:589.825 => -0.18 nm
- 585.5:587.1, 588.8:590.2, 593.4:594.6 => 0.23 nm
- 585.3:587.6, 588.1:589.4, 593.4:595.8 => 0.18 nm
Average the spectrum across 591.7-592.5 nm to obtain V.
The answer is 1.08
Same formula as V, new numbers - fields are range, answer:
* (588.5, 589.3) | 0.921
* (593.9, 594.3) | 1.08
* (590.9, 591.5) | 1.1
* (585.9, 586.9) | 1.12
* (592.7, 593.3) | 1.15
